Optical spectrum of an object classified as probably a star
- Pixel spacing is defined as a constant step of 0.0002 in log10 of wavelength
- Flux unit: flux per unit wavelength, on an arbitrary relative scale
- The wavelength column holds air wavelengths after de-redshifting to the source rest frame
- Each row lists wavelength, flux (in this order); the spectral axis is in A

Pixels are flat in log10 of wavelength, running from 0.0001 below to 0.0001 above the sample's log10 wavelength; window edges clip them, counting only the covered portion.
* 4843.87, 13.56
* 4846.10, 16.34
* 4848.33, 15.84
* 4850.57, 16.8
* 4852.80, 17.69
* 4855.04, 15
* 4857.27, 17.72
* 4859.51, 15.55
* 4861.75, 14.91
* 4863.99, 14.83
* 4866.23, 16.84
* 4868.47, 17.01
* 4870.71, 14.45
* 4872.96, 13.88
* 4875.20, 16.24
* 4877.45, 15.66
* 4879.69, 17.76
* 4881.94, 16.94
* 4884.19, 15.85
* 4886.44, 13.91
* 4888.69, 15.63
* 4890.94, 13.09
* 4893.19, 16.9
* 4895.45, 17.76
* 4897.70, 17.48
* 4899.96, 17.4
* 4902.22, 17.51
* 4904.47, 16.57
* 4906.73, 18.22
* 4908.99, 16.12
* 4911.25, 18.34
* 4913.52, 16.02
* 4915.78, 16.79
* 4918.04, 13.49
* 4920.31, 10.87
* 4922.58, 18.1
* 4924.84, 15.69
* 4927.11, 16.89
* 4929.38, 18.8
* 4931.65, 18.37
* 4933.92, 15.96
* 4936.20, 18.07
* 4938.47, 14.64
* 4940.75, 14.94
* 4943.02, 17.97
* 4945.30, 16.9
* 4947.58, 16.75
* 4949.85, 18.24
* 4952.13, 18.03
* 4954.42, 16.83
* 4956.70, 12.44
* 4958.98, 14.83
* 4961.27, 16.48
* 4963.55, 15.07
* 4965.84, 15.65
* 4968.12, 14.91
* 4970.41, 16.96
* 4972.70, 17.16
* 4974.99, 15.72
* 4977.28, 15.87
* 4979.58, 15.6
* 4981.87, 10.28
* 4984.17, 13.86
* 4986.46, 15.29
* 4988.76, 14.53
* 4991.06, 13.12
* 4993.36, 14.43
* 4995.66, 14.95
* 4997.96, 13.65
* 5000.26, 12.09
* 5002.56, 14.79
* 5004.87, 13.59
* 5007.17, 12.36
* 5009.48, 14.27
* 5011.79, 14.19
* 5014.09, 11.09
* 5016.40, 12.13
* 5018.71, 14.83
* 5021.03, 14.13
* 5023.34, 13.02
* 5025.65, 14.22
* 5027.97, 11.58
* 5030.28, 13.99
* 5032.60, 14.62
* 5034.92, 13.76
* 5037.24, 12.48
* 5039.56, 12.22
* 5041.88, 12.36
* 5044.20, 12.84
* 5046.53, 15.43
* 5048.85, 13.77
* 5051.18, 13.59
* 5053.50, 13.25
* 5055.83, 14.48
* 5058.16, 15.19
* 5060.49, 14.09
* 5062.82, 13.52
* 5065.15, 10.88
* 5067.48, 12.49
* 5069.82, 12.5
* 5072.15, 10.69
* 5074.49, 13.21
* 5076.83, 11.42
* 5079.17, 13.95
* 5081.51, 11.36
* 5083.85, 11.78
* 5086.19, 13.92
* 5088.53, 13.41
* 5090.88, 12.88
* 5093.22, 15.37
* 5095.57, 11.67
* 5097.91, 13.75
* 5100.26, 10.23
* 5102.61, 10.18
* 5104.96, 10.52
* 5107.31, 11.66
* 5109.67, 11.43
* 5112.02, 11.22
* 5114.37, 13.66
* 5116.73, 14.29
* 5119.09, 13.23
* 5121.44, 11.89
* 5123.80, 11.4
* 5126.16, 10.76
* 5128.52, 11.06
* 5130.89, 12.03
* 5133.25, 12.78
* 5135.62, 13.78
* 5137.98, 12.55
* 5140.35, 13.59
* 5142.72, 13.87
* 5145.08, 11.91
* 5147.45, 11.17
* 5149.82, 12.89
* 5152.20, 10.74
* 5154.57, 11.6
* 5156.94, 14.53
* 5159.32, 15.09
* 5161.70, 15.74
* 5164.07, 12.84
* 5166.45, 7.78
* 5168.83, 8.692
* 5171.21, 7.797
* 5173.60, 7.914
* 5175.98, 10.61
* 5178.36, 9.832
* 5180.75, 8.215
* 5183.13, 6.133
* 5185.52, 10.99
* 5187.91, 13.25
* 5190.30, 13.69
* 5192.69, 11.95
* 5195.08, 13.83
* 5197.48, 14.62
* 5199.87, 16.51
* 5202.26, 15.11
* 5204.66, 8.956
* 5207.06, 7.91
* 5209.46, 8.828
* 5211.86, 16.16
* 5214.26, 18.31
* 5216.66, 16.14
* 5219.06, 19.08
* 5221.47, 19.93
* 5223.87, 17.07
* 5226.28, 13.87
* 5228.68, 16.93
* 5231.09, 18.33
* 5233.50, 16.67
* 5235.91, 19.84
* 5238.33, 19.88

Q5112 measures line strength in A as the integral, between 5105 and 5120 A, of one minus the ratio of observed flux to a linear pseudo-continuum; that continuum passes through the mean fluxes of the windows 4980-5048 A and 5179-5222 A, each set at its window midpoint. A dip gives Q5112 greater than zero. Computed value 1.0 A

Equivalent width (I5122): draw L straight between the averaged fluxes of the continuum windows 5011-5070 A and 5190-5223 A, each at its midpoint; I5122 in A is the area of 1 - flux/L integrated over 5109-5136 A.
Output 3.12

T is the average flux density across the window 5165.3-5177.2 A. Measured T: 8.57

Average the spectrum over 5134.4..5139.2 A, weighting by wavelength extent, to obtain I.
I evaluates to 13.2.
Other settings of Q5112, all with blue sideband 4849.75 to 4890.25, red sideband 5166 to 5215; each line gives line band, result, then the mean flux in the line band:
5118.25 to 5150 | -0.6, 12.3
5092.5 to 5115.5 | 1.2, 11.9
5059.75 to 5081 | 0.9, 12.5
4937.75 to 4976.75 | -3.9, 16.1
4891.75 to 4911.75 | -2.4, 17.3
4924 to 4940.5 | -2.0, 16.8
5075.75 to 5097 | -0.2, 12.9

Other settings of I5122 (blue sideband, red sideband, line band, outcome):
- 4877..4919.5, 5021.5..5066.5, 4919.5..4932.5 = -0.6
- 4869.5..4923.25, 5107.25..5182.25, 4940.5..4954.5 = -2.0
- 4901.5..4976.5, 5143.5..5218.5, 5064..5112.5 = 5.4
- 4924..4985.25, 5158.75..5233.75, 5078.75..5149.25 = 8.5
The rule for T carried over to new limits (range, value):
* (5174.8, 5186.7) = 9.15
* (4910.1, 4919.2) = 16.1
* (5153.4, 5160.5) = 13.7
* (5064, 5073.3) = 11.6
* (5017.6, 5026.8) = 14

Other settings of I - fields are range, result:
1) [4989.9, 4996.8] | 14.2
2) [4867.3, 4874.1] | 15.1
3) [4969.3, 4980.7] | 16.3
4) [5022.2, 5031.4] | 13.2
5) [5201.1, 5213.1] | 11.4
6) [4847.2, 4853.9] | 16.8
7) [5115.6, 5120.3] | 13.8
